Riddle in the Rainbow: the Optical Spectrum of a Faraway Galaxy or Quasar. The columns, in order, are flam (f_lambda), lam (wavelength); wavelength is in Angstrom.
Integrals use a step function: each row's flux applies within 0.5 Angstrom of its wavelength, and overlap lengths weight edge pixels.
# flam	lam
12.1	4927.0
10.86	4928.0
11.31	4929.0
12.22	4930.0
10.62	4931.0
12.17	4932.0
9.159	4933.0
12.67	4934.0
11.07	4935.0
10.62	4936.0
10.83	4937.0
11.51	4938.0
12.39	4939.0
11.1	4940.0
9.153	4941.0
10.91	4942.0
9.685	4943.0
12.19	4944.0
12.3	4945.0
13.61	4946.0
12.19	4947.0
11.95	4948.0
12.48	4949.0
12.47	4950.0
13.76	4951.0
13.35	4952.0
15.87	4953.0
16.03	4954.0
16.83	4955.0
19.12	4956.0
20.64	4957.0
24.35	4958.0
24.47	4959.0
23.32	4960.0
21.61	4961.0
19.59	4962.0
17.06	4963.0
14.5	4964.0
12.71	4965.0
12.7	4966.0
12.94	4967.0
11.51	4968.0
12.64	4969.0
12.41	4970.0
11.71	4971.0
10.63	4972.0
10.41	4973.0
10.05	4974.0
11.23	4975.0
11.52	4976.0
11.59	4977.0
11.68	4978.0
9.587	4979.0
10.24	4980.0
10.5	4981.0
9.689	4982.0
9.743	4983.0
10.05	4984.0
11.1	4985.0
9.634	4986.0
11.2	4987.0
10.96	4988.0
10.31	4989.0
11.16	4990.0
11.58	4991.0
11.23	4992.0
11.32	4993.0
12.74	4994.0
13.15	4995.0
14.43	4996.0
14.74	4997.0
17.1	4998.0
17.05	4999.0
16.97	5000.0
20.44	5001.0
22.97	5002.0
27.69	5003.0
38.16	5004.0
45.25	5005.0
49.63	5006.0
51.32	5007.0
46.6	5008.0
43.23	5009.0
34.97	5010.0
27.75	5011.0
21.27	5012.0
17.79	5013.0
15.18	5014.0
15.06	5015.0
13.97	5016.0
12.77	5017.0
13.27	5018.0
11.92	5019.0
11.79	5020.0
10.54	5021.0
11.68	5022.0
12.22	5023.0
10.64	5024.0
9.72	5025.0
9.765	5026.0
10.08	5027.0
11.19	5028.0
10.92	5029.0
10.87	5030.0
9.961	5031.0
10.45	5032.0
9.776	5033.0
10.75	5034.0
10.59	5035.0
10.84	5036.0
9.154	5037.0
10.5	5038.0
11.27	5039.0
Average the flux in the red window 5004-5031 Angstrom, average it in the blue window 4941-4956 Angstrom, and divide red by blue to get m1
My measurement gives 1.58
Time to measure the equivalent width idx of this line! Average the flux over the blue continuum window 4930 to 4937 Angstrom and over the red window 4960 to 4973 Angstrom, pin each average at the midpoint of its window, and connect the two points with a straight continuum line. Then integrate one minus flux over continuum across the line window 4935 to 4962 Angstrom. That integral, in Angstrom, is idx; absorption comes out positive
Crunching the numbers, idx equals -4.2 Angstrom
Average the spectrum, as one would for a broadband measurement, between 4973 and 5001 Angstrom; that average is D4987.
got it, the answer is 12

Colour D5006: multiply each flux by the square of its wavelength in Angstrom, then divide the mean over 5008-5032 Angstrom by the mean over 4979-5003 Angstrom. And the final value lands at 1.2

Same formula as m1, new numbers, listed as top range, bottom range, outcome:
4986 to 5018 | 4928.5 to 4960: 1.61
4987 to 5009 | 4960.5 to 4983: 1.82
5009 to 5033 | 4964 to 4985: 1.30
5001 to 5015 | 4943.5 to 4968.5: 2.06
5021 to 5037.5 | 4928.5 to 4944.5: 0.95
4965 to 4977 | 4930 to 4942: 1.05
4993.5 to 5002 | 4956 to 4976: 1.05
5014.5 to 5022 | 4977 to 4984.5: 1.23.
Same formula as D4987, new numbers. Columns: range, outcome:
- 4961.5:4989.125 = 11.7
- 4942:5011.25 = 17.2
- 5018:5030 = 11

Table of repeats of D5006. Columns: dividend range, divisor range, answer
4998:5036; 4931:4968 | 1.41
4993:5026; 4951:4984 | 1.54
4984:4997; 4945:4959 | 0.75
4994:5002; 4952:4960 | 0.86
